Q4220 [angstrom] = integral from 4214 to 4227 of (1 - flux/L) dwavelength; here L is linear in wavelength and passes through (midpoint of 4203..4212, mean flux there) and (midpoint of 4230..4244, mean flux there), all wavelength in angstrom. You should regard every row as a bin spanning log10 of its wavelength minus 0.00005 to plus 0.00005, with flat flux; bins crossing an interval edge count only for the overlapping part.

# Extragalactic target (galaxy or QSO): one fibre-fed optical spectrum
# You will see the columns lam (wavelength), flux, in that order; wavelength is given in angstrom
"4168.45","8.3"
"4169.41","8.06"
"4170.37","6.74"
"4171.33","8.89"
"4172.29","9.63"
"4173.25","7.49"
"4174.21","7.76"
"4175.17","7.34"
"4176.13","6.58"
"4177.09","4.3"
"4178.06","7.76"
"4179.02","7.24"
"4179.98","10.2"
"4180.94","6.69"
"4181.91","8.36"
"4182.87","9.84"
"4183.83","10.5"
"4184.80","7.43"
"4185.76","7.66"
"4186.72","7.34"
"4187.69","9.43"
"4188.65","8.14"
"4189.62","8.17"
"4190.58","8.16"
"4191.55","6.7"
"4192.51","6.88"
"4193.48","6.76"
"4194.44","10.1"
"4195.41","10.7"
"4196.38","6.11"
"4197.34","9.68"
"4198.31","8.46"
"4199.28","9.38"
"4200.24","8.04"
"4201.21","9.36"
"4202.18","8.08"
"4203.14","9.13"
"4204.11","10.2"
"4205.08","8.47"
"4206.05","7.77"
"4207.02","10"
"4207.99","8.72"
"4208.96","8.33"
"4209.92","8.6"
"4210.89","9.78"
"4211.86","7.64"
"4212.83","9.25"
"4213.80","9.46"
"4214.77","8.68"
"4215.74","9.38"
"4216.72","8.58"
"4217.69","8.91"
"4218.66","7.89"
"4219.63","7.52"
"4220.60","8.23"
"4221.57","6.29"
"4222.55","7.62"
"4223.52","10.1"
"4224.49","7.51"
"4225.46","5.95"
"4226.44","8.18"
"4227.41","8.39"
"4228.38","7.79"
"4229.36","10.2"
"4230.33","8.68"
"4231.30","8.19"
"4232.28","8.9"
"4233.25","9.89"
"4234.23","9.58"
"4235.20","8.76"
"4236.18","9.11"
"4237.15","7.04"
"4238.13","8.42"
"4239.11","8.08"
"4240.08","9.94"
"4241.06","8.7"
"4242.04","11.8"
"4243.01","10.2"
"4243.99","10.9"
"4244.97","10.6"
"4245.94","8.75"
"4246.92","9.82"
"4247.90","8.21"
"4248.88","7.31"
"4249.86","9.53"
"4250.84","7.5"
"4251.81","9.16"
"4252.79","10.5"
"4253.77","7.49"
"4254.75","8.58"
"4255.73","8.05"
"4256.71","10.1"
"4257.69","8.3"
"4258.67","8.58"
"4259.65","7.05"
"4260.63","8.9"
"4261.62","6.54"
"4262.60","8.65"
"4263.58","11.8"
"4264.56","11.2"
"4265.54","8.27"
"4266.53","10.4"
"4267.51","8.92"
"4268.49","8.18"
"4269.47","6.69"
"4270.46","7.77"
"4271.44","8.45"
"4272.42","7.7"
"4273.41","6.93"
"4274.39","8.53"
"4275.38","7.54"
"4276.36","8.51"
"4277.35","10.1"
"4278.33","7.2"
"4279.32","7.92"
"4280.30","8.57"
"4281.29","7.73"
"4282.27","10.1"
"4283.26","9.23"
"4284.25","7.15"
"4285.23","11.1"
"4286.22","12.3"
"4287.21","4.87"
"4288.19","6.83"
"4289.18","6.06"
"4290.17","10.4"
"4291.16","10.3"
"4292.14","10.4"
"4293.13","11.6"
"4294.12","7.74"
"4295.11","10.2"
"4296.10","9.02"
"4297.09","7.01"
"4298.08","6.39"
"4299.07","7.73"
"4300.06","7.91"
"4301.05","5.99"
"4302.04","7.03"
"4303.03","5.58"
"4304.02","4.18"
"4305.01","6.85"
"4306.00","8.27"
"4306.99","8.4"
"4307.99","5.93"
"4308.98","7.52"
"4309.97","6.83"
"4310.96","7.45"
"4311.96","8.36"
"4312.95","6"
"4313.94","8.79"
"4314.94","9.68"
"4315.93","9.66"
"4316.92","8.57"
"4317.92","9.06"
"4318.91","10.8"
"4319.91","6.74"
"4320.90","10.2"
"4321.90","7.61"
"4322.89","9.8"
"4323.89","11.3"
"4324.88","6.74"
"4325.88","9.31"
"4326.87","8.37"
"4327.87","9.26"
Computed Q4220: 1.3 angstrom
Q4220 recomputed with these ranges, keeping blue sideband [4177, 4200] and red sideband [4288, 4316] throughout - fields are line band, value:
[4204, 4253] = -4.2 angstrom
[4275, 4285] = -0.7 angstrom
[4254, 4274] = -1.4 angstrom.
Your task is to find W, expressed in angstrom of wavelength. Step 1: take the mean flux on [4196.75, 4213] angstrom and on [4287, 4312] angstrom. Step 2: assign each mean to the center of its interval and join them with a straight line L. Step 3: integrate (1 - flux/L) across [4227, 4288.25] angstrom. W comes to -4.4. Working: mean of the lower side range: 8.85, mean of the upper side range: 7.67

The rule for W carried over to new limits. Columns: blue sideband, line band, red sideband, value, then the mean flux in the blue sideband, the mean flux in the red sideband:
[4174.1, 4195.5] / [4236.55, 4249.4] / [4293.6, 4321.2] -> -2.2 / 7.96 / 7.77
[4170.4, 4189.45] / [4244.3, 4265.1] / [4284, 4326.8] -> -1.9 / 8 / 8.23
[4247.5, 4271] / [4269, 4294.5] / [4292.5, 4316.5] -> -1.2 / 8.65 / 7.69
